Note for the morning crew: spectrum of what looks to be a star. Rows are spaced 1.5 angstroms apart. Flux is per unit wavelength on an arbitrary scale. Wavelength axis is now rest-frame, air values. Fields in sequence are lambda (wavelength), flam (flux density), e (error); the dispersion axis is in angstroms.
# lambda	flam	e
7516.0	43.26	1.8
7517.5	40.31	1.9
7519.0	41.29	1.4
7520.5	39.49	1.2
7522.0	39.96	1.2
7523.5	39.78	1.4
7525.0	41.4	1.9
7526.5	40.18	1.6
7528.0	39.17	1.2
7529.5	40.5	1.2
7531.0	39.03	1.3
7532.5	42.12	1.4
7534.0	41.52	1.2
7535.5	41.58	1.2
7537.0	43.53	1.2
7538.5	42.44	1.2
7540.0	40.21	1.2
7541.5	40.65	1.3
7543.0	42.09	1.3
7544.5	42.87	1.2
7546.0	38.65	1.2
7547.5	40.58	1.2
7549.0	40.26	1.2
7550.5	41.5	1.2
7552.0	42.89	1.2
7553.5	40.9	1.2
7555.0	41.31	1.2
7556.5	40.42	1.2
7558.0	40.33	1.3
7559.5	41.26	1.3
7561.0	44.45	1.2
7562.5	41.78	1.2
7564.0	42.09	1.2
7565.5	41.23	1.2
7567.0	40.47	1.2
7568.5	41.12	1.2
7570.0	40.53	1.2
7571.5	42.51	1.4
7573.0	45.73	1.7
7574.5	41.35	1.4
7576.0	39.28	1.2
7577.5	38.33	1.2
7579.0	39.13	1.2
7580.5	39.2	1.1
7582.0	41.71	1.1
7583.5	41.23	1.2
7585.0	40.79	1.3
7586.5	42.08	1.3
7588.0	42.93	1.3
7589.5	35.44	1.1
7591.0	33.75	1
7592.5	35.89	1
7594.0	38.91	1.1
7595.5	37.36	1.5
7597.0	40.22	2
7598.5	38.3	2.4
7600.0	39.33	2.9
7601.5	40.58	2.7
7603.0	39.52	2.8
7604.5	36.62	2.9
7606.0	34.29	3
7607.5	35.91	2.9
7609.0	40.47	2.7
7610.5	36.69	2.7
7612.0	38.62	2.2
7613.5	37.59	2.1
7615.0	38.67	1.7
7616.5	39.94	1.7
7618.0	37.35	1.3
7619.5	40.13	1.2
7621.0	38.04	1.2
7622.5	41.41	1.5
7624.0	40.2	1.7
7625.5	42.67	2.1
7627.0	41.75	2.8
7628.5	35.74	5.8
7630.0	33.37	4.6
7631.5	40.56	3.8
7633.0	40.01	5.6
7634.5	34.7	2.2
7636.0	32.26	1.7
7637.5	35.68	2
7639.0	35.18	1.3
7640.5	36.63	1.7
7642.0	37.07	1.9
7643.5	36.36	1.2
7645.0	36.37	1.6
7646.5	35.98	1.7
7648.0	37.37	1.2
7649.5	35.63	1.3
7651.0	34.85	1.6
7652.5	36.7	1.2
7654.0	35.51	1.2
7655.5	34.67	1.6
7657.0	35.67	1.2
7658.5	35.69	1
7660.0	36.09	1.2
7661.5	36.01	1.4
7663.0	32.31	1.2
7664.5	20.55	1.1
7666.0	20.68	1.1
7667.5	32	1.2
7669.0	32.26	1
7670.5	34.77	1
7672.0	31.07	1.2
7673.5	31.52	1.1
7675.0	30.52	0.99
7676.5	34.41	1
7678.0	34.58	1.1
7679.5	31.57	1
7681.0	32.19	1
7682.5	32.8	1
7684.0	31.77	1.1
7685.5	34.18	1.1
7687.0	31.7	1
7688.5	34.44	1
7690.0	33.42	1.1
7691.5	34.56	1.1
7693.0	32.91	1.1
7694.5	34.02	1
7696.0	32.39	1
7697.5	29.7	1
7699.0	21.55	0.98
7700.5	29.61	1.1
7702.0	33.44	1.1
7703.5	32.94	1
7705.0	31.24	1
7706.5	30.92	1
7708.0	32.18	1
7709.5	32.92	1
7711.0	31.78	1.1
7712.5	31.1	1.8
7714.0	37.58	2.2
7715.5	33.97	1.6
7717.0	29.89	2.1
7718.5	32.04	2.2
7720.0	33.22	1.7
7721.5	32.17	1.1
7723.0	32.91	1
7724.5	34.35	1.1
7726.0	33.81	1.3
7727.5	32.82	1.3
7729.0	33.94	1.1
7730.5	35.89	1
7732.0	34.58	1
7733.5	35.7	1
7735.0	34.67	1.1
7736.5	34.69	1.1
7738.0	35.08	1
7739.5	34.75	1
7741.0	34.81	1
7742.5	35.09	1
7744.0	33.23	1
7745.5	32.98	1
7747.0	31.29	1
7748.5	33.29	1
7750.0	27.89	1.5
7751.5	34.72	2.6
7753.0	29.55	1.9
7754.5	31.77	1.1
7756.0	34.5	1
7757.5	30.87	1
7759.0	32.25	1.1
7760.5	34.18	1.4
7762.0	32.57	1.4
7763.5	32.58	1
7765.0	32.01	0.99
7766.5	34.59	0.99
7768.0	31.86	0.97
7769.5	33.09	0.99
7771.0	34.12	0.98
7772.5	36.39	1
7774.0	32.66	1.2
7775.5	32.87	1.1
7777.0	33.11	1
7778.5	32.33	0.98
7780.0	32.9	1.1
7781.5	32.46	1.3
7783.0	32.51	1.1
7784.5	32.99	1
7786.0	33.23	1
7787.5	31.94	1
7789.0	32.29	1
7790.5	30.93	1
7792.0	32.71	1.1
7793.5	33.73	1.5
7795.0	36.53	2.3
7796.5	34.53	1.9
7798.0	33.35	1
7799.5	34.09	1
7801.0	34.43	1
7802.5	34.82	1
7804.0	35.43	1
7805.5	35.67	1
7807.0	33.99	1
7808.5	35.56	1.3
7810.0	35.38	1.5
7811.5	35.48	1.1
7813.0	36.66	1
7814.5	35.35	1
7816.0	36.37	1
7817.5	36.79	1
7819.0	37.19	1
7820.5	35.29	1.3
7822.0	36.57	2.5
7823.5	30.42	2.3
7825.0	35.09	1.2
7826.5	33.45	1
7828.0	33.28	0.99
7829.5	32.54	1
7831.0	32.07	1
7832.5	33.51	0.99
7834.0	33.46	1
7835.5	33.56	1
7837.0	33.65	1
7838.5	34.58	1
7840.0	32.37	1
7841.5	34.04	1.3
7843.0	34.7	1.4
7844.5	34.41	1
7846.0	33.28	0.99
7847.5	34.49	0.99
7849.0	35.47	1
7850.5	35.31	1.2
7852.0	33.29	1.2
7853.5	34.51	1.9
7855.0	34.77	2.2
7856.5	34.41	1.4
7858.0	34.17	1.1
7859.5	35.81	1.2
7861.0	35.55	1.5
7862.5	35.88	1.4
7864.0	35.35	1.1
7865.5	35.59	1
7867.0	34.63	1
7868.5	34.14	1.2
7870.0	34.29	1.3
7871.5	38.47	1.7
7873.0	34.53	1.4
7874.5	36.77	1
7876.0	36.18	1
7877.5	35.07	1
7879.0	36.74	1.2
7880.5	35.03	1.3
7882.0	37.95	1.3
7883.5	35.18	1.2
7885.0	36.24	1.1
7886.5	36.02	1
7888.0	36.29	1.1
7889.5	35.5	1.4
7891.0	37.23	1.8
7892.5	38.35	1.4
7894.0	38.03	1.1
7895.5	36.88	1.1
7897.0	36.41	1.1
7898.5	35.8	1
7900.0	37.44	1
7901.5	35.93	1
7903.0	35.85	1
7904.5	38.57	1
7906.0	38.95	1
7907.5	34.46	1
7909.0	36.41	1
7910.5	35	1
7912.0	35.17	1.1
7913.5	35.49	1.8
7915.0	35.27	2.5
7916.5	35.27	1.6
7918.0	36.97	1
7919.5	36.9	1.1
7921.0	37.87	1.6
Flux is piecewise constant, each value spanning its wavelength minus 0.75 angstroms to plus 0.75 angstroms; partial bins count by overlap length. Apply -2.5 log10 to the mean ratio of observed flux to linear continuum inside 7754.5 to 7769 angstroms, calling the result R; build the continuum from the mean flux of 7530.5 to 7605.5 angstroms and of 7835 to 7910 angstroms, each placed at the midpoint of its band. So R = 0.142 mag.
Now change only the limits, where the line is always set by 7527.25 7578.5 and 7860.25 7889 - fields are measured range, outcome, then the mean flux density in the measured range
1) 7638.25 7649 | 0.094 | 36.4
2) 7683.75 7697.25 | 0.173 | 33.2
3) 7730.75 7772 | 0.141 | 33.3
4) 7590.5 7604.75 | 0.064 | 38.2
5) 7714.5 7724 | 0.180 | 32.6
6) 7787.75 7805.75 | 0.097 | 33.9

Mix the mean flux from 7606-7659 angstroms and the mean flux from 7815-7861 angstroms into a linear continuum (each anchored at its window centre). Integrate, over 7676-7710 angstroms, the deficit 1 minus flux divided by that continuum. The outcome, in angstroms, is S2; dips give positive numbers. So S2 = 4.0 angstroms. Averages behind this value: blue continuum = 37.3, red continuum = 34.3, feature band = 32.1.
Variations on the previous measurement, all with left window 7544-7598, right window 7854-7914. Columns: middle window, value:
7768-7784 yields 1.87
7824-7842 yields 1.63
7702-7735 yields 4.47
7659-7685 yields 4.99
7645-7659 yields 1.25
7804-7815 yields 0.48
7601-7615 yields 0.76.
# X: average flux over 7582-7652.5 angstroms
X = 37.9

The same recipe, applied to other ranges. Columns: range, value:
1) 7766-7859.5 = 34.1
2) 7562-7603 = 40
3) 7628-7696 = 33.9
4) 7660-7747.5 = 32.5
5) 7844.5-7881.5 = 35.2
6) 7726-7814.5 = 33.6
